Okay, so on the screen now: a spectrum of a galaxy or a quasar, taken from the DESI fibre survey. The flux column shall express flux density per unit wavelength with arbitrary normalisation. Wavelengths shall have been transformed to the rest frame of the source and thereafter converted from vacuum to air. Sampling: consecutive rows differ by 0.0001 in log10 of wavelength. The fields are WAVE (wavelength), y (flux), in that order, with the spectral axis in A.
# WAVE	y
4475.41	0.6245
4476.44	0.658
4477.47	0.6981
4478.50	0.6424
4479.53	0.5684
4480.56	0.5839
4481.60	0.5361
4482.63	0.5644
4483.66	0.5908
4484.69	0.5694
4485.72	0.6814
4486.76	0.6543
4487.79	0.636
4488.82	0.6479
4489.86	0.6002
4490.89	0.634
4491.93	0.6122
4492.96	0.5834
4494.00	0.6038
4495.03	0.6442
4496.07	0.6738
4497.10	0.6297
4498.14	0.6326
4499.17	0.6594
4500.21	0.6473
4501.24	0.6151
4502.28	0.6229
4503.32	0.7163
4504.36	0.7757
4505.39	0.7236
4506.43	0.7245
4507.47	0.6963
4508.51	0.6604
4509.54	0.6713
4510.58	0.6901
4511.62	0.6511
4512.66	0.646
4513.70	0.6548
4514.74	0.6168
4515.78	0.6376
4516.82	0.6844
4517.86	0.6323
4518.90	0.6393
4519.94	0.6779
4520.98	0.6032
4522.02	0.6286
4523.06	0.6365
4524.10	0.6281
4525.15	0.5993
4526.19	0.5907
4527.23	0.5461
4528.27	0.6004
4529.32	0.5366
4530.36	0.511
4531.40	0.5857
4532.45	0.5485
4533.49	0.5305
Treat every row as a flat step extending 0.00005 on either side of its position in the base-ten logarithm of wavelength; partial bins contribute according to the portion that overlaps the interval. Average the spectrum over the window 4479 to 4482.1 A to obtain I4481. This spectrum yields 0.562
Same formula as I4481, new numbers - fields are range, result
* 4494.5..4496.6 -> 0.66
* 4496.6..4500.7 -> 0.642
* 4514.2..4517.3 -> 0.646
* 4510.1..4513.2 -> 0.661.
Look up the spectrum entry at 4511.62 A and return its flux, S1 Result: 0.6511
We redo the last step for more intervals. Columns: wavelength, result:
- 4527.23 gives 0.5461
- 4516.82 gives 0.6844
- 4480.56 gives 0.5839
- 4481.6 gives 0.5361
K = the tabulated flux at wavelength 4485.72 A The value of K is 0.6814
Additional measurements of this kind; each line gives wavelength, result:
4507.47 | 0.6963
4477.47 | 0.6981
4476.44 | 0.658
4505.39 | 0.7236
